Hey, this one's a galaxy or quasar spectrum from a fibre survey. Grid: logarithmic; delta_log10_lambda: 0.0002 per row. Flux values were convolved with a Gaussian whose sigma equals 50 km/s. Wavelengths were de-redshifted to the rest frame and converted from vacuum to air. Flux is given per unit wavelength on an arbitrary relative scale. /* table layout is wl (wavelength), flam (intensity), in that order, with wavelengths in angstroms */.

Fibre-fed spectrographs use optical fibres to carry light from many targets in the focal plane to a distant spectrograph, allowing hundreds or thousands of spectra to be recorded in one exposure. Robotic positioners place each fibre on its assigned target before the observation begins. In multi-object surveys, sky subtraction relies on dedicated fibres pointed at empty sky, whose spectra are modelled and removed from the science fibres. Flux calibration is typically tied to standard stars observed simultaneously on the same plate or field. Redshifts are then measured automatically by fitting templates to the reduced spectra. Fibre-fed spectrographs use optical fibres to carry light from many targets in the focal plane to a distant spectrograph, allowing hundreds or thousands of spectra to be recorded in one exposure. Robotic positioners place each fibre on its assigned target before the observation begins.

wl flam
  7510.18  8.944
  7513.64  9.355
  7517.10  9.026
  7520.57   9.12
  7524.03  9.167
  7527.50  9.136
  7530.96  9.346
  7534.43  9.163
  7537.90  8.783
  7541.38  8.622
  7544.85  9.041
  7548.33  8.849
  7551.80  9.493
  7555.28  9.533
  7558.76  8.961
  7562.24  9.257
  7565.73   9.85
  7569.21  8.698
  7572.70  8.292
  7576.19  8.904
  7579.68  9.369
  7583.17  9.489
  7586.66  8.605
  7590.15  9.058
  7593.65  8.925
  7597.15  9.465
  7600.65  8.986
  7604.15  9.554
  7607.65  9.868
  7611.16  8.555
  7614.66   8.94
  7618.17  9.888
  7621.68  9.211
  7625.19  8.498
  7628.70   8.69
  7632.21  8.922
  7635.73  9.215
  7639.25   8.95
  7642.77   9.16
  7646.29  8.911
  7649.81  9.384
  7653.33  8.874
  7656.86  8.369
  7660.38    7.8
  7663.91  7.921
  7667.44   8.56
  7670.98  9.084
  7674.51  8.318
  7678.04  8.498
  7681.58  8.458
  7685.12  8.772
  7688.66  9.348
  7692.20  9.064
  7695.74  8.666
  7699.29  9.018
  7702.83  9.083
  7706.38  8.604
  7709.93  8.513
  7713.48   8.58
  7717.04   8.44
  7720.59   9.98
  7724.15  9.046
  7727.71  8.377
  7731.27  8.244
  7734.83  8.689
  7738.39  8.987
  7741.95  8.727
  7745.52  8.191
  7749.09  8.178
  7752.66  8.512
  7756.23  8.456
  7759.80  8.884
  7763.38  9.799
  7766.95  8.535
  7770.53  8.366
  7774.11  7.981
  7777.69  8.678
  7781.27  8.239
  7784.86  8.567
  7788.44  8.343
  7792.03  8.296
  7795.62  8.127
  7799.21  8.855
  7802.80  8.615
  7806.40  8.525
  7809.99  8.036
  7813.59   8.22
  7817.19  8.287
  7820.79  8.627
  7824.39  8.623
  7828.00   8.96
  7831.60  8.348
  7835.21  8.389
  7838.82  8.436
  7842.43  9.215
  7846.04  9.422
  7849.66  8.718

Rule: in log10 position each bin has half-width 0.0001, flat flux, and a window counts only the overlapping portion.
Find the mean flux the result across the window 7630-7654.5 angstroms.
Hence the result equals 9.06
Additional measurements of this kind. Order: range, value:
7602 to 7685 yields 8.85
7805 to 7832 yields 8.46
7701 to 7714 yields 8.71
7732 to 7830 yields 8.53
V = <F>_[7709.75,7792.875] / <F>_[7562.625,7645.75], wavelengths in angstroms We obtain 0.95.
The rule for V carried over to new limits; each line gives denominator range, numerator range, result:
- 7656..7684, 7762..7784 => 1.02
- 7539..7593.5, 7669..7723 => 0.97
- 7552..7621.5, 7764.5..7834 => 0.92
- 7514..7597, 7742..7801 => 0.94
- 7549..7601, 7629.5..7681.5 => 0.95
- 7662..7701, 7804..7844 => 0.98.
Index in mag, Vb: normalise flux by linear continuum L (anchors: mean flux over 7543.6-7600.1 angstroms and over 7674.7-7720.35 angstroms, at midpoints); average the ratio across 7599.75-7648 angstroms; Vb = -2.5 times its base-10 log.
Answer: -0.01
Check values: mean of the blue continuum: 9.11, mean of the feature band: 9.1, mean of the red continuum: 8.78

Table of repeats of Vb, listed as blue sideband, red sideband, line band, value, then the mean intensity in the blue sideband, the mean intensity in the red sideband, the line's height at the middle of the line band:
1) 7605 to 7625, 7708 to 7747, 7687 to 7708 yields -0.01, 9.24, 8.71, 8.85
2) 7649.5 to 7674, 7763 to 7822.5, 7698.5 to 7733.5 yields -0.04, 8.51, 8.44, 8.48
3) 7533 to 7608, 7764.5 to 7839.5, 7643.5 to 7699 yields 0.02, 9.11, 8.44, 8.82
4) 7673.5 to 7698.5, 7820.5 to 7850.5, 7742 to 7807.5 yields 0.03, 8.76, 8.75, 8.76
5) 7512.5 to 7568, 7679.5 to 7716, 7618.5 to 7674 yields 0.02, 9.16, 8.8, 8.92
